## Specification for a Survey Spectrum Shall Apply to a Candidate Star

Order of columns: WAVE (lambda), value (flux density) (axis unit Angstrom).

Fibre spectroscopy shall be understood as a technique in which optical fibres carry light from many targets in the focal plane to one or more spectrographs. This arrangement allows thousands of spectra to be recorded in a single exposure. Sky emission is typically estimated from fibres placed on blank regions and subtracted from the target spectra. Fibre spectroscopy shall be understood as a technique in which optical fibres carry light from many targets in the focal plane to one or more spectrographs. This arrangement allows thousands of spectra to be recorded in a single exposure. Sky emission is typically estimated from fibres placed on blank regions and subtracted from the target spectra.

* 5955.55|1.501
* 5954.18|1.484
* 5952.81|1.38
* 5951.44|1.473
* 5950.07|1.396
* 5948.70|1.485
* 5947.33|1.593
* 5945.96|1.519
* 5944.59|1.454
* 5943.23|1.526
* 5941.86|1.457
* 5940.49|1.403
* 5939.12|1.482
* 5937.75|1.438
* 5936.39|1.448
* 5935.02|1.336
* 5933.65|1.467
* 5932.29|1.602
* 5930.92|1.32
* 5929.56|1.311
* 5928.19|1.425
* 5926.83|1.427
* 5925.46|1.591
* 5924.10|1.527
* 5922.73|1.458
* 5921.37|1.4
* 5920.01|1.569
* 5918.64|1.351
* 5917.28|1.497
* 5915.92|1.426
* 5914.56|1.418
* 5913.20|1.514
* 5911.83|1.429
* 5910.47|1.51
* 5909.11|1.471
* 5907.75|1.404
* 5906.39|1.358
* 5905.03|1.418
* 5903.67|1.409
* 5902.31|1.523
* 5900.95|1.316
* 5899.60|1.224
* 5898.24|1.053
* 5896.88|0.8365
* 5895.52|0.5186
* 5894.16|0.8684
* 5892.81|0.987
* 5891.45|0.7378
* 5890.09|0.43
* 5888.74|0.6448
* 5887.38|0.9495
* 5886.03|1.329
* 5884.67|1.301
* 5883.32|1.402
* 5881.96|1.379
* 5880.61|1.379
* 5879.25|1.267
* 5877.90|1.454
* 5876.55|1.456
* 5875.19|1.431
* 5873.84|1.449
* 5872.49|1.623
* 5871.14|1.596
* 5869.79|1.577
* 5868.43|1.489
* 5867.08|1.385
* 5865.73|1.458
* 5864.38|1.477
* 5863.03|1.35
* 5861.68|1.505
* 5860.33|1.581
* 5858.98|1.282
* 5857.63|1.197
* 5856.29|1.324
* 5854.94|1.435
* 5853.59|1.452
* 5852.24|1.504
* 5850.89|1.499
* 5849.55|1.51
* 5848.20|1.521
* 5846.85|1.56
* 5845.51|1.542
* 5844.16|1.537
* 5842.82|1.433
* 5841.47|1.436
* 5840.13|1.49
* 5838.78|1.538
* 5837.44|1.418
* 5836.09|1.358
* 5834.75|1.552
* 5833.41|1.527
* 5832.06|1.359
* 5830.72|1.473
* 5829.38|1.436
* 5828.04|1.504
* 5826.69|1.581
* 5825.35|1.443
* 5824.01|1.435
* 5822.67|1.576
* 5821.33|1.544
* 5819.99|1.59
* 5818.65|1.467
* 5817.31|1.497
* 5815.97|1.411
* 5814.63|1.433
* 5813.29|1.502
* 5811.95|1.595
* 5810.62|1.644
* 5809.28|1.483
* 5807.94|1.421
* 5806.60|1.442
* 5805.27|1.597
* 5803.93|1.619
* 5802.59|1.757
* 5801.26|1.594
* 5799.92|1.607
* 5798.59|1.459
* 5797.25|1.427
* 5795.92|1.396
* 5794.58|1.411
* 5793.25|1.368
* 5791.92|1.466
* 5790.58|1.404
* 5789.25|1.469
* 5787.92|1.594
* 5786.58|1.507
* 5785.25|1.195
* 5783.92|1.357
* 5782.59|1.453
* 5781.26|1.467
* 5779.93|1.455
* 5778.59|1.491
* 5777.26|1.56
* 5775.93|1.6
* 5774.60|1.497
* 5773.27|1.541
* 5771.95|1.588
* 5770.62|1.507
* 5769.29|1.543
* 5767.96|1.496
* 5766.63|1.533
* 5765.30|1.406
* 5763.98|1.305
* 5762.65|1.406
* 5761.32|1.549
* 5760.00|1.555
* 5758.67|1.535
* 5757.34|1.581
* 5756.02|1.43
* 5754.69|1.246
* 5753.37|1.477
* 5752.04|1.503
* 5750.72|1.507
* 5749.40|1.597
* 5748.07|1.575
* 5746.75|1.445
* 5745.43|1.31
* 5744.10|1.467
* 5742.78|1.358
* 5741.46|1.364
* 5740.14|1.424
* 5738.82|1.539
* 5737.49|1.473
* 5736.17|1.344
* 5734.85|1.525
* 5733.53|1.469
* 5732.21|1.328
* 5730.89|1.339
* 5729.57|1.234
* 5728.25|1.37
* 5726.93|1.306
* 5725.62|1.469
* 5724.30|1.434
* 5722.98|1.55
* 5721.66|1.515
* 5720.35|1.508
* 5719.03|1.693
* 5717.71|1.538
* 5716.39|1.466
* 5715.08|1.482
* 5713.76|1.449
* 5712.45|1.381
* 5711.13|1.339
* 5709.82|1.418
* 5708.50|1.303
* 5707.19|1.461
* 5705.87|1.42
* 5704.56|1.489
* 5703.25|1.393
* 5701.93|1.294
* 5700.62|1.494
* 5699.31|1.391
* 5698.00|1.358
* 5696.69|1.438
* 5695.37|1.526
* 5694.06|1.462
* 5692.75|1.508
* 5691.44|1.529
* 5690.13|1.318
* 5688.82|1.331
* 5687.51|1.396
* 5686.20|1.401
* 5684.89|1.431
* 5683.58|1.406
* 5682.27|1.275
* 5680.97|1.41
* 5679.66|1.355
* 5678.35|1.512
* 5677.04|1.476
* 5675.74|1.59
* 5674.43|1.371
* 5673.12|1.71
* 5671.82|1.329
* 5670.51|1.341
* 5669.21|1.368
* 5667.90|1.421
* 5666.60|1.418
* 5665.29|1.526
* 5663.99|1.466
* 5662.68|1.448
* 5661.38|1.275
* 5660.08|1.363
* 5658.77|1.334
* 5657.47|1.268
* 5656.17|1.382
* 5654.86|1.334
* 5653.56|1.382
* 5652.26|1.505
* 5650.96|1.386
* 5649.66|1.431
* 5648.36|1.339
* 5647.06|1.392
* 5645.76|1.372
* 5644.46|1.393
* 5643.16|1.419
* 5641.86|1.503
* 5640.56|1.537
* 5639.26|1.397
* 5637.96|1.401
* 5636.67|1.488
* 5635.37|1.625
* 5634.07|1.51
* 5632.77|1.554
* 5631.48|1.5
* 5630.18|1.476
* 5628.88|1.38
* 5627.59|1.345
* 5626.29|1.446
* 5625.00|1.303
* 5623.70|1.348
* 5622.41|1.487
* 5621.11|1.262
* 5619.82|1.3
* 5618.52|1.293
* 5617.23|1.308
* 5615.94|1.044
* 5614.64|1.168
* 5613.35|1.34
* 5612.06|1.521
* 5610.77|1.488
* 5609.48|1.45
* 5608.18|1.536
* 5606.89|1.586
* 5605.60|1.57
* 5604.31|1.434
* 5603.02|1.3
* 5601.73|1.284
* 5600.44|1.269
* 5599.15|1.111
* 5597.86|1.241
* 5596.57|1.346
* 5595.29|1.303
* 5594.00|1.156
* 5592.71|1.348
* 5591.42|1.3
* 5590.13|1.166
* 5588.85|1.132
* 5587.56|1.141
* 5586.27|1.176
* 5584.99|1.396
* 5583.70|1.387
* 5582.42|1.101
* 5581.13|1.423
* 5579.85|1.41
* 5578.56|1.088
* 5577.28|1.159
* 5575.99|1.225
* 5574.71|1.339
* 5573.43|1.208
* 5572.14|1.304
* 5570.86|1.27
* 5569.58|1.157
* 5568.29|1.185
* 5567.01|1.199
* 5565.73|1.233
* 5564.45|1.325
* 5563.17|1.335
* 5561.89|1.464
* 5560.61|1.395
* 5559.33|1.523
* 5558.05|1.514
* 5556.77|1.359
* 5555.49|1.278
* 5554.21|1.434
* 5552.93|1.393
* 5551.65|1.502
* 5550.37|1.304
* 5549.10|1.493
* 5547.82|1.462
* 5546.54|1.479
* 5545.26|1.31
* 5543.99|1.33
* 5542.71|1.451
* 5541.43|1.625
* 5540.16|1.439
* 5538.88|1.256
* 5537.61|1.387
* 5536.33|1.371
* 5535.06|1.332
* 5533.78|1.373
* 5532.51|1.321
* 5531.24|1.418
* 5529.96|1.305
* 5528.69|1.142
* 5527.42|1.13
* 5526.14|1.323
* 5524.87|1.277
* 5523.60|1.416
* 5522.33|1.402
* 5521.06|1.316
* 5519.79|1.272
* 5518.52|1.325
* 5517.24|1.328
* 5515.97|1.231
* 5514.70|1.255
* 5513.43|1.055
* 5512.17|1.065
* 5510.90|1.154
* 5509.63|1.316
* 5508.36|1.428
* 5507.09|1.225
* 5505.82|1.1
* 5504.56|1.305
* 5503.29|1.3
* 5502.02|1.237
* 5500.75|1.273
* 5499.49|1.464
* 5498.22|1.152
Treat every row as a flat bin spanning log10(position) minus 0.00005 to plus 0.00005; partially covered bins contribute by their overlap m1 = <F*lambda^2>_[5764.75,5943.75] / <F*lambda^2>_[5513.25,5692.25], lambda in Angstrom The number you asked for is 1.14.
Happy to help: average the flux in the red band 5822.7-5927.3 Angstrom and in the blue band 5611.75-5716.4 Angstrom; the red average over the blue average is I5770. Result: 0.97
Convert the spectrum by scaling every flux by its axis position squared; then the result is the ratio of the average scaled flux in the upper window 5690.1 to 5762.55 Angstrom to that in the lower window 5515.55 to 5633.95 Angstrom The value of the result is 1.14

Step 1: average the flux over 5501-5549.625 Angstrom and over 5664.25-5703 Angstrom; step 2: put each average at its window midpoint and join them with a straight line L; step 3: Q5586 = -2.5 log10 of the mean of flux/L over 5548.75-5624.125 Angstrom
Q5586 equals 0.03 mag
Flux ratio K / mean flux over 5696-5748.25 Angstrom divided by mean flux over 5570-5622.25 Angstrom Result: 1.1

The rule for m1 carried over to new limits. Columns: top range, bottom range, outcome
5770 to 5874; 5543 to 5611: 1.22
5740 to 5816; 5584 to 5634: 1.17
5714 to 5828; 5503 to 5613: 1.21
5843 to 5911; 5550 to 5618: 1.11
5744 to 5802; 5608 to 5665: 1.11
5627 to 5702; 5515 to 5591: 1.12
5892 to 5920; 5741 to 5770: 0.92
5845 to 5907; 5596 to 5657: 1.02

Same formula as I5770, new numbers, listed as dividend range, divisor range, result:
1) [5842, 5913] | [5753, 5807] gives 0.89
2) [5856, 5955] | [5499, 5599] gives 1.04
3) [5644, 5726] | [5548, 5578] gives 1.07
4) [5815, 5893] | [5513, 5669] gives 1.04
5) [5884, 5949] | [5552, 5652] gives 0.98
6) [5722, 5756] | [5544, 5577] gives 1.06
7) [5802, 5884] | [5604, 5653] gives 1.04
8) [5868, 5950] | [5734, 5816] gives 0.91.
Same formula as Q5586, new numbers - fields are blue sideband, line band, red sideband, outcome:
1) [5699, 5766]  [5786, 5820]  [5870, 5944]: -0.08 mag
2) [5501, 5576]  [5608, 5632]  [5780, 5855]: 0.00 mag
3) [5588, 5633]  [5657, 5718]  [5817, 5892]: -0.04 mag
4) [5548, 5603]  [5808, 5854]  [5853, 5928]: -0.14 mag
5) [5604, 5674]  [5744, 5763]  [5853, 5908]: -0.10 mag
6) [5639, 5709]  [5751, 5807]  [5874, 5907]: -0.15 mag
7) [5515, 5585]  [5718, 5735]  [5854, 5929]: -0.09 mag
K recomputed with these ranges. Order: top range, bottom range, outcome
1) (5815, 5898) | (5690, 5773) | 0.94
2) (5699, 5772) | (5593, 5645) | 1.04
